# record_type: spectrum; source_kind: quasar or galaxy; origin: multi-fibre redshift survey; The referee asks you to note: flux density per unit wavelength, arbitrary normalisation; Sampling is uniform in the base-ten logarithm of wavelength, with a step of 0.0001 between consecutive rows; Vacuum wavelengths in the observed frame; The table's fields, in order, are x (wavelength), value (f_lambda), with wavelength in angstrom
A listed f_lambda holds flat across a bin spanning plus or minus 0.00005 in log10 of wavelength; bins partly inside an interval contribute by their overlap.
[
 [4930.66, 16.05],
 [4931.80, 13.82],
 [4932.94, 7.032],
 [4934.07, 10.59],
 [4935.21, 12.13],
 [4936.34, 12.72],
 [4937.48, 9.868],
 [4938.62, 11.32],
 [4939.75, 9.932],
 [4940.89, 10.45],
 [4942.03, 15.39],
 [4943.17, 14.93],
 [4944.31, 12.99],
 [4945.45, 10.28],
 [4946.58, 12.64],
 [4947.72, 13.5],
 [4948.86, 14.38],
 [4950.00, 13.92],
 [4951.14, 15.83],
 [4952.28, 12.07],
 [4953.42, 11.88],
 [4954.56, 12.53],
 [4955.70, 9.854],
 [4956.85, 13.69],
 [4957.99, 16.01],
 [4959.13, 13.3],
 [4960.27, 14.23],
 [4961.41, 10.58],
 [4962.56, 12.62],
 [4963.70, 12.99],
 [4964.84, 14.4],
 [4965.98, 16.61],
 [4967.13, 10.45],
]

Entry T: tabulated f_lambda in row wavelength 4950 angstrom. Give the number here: 13.92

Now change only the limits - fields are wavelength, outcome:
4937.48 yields 9.868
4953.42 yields 11.88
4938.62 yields 11.32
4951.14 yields 15.83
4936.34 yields 12.72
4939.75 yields 9.932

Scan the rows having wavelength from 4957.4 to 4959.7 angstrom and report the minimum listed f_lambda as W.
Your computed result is 13.3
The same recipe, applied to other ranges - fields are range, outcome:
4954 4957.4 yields 9.854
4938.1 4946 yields 9.932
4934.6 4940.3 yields 9.868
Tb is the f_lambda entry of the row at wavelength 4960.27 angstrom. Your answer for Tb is 14.23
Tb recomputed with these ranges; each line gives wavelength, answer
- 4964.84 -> 14.4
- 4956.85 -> 13.69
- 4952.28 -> 12.07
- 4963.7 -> 12.99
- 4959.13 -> 13.3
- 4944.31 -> 12.99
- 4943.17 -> 14.93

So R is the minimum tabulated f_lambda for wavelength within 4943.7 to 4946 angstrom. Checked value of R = 10.28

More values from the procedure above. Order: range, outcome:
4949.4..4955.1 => 11.88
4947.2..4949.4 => 13.5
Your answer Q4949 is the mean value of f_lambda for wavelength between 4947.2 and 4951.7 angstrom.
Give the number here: 14.4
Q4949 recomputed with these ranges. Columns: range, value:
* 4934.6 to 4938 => 11.6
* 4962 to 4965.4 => 13.4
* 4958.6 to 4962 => 12.7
